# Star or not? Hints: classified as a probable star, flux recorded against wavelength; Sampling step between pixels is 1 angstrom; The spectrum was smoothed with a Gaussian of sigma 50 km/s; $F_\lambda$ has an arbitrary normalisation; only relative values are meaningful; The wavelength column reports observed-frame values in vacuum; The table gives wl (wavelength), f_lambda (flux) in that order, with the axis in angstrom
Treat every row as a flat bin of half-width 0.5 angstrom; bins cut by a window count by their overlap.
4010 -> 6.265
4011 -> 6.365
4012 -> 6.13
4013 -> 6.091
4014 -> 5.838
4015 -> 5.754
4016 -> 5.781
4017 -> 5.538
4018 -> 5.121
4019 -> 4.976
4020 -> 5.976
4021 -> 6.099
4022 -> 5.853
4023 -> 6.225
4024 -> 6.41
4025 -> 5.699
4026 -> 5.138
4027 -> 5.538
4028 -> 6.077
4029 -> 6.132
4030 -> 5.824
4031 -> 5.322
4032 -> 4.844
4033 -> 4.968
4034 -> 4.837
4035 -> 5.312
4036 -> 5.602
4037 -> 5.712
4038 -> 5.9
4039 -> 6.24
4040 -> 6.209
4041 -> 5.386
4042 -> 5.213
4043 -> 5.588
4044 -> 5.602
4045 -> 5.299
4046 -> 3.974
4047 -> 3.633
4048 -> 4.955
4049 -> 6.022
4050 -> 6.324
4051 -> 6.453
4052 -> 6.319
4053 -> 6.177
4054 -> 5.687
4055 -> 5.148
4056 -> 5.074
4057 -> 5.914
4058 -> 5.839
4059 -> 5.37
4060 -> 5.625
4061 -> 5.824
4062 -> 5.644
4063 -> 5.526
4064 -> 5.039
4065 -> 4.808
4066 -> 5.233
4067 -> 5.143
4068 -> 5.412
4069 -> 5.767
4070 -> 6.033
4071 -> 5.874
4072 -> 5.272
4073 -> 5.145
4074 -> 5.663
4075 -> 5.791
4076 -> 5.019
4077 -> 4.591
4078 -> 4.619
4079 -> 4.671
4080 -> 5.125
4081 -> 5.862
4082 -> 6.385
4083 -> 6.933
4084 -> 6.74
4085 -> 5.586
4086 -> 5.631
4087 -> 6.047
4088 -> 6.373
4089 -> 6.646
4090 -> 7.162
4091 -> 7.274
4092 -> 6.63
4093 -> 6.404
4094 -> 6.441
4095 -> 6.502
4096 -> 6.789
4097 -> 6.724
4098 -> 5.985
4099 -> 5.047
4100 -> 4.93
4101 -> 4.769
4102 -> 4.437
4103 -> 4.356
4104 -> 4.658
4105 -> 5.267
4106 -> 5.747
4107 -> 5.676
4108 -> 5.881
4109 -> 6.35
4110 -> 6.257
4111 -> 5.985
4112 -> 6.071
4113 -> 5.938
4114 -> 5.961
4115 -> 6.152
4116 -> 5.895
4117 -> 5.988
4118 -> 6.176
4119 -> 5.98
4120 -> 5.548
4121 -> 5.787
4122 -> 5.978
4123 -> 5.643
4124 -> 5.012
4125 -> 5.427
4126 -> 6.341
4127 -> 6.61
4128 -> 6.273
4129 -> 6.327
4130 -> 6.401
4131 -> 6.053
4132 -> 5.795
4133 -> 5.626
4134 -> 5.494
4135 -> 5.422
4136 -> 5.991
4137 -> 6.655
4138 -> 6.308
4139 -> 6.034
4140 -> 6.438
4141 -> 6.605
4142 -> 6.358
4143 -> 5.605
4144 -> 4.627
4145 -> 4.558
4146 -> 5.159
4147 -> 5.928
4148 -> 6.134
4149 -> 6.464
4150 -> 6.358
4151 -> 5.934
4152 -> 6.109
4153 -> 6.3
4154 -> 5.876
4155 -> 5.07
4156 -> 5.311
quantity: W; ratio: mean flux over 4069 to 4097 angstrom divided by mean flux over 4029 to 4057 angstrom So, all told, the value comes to 1.1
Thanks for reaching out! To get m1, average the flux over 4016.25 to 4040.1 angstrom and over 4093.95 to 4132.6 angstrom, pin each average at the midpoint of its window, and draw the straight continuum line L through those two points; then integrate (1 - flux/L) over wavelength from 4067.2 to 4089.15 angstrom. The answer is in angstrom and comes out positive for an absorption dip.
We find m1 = 0.3 angstrom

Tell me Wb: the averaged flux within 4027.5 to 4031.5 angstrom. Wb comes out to 5.84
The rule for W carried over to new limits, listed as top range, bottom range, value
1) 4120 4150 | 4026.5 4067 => 1.07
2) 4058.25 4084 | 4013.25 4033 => 0.97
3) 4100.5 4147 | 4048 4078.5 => 1.04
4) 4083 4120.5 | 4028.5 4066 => 1.09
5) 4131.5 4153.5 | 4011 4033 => 1.03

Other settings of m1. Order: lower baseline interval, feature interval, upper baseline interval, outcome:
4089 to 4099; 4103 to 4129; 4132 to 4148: 1.48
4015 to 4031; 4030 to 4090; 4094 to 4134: 2.22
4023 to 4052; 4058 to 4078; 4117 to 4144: 0.97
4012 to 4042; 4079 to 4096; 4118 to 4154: -1.49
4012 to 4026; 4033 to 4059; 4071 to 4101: 1.40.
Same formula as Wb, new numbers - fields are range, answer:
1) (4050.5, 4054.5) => 6.16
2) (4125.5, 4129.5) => 6.39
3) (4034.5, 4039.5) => 5.75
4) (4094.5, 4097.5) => 6.67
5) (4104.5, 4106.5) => 5.51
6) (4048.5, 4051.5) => 6.27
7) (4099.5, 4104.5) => 4.63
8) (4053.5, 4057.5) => 5.46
